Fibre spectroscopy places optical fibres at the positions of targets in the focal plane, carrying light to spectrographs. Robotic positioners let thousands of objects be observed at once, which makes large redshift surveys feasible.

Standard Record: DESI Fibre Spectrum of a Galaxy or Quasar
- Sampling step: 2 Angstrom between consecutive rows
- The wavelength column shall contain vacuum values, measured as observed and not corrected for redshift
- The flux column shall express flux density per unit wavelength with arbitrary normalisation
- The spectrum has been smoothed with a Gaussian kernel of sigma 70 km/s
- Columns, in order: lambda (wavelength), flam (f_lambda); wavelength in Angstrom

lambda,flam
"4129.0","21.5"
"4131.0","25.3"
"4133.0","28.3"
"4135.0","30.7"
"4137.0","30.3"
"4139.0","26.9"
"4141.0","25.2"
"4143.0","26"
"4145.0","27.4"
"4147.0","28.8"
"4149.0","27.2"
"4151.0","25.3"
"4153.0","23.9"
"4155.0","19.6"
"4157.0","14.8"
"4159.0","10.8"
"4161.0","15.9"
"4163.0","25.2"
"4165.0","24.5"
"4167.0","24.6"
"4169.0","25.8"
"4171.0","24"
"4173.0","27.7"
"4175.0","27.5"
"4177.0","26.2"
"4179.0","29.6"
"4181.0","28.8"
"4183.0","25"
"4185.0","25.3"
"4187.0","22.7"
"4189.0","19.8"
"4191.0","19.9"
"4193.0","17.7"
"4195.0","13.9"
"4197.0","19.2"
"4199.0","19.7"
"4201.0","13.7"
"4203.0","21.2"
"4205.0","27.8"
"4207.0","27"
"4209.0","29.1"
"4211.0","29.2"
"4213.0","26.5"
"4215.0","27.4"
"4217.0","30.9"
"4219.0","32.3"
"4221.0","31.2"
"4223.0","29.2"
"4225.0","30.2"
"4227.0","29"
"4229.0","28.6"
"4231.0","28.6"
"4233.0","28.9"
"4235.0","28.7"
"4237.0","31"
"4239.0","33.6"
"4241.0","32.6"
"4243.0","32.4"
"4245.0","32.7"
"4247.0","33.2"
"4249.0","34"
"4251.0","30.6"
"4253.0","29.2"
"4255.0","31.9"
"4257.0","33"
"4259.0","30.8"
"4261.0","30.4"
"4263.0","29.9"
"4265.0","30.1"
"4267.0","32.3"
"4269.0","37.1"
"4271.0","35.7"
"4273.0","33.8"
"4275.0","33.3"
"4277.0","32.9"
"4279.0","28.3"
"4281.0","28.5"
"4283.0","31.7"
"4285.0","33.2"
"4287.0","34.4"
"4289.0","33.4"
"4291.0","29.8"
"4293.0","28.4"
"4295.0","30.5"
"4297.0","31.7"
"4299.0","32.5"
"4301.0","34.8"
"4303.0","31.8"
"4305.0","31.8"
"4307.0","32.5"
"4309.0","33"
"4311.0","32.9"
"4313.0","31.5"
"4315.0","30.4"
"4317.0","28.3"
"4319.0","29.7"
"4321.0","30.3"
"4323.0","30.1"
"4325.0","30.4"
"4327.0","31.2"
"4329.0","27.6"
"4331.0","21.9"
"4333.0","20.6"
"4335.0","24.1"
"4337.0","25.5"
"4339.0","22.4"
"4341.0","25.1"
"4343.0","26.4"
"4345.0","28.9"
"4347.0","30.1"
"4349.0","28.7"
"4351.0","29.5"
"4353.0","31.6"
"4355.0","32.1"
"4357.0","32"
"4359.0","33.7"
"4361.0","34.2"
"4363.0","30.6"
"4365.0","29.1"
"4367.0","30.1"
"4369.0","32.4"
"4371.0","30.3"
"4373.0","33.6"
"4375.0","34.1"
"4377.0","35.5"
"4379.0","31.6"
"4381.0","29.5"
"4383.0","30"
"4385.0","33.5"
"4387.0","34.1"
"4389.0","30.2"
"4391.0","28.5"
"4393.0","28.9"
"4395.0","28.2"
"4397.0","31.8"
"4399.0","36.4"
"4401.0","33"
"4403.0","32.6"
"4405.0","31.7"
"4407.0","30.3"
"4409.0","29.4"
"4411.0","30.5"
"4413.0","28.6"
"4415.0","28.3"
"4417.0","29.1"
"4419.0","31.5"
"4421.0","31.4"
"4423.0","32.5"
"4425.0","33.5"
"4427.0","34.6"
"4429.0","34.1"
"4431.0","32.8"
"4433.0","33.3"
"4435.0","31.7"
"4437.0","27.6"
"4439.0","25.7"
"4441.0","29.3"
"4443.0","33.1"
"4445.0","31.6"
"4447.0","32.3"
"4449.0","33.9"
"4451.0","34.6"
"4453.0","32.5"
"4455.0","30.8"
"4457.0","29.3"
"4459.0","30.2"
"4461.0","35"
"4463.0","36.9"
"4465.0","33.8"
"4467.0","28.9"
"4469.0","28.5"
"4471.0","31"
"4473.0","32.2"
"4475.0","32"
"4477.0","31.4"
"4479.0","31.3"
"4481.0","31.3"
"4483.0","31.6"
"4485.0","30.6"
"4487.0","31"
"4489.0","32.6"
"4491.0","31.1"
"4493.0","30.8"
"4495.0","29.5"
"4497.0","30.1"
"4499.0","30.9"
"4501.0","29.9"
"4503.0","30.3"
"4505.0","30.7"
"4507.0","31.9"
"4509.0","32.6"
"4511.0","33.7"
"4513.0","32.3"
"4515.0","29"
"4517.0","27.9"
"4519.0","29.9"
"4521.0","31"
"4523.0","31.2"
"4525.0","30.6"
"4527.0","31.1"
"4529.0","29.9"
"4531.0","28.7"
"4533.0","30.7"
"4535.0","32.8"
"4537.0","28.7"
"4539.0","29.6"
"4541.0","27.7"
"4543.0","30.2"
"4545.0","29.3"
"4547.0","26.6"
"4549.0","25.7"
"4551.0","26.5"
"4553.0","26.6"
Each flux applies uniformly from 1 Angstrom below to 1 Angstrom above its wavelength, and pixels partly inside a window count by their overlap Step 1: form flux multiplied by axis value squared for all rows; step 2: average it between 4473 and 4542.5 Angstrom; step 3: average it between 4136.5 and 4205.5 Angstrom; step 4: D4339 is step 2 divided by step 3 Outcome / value 1.55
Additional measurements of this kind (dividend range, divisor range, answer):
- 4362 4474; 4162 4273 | 1.24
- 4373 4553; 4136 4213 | 1.50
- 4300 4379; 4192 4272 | 1.09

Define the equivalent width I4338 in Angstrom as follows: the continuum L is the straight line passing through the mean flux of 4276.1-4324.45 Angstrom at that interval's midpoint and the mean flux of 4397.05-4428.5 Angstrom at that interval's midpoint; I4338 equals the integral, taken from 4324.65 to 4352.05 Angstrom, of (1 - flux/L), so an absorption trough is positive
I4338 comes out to 4.28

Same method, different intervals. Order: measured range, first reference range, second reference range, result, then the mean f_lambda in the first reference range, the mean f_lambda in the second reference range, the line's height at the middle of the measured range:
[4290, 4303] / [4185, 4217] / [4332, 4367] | -2.4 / 22.7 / 28.6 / 26.5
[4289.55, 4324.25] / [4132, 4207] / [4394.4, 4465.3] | -4.1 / 23.6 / 31.7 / 27.9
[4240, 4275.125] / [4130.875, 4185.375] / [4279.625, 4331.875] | -4.1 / 25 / 30.9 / 29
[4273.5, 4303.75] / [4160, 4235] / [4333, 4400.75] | -4.1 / 25.3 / 30.3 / 28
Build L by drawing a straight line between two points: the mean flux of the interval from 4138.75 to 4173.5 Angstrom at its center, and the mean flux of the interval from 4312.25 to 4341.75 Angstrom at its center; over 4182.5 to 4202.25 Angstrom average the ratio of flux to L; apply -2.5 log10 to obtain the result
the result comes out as 0.23 mag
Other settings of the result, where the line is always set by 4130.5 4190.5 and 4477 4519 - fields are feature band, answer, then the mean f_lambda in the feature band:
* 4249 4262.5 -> -0.18 mag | 31.2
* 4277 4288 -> -0.16 mag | 31.4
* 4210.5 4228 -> -0.15 mag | 29.6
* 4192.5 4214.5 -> 0.14 mag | 22.5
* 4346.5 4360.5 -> -0.11 mag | 31.2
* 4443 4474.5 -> -0.07 mag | 32.1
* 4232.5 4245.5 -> -0.20 mag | 31.5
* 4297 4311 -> -0.19 mag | 32.7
